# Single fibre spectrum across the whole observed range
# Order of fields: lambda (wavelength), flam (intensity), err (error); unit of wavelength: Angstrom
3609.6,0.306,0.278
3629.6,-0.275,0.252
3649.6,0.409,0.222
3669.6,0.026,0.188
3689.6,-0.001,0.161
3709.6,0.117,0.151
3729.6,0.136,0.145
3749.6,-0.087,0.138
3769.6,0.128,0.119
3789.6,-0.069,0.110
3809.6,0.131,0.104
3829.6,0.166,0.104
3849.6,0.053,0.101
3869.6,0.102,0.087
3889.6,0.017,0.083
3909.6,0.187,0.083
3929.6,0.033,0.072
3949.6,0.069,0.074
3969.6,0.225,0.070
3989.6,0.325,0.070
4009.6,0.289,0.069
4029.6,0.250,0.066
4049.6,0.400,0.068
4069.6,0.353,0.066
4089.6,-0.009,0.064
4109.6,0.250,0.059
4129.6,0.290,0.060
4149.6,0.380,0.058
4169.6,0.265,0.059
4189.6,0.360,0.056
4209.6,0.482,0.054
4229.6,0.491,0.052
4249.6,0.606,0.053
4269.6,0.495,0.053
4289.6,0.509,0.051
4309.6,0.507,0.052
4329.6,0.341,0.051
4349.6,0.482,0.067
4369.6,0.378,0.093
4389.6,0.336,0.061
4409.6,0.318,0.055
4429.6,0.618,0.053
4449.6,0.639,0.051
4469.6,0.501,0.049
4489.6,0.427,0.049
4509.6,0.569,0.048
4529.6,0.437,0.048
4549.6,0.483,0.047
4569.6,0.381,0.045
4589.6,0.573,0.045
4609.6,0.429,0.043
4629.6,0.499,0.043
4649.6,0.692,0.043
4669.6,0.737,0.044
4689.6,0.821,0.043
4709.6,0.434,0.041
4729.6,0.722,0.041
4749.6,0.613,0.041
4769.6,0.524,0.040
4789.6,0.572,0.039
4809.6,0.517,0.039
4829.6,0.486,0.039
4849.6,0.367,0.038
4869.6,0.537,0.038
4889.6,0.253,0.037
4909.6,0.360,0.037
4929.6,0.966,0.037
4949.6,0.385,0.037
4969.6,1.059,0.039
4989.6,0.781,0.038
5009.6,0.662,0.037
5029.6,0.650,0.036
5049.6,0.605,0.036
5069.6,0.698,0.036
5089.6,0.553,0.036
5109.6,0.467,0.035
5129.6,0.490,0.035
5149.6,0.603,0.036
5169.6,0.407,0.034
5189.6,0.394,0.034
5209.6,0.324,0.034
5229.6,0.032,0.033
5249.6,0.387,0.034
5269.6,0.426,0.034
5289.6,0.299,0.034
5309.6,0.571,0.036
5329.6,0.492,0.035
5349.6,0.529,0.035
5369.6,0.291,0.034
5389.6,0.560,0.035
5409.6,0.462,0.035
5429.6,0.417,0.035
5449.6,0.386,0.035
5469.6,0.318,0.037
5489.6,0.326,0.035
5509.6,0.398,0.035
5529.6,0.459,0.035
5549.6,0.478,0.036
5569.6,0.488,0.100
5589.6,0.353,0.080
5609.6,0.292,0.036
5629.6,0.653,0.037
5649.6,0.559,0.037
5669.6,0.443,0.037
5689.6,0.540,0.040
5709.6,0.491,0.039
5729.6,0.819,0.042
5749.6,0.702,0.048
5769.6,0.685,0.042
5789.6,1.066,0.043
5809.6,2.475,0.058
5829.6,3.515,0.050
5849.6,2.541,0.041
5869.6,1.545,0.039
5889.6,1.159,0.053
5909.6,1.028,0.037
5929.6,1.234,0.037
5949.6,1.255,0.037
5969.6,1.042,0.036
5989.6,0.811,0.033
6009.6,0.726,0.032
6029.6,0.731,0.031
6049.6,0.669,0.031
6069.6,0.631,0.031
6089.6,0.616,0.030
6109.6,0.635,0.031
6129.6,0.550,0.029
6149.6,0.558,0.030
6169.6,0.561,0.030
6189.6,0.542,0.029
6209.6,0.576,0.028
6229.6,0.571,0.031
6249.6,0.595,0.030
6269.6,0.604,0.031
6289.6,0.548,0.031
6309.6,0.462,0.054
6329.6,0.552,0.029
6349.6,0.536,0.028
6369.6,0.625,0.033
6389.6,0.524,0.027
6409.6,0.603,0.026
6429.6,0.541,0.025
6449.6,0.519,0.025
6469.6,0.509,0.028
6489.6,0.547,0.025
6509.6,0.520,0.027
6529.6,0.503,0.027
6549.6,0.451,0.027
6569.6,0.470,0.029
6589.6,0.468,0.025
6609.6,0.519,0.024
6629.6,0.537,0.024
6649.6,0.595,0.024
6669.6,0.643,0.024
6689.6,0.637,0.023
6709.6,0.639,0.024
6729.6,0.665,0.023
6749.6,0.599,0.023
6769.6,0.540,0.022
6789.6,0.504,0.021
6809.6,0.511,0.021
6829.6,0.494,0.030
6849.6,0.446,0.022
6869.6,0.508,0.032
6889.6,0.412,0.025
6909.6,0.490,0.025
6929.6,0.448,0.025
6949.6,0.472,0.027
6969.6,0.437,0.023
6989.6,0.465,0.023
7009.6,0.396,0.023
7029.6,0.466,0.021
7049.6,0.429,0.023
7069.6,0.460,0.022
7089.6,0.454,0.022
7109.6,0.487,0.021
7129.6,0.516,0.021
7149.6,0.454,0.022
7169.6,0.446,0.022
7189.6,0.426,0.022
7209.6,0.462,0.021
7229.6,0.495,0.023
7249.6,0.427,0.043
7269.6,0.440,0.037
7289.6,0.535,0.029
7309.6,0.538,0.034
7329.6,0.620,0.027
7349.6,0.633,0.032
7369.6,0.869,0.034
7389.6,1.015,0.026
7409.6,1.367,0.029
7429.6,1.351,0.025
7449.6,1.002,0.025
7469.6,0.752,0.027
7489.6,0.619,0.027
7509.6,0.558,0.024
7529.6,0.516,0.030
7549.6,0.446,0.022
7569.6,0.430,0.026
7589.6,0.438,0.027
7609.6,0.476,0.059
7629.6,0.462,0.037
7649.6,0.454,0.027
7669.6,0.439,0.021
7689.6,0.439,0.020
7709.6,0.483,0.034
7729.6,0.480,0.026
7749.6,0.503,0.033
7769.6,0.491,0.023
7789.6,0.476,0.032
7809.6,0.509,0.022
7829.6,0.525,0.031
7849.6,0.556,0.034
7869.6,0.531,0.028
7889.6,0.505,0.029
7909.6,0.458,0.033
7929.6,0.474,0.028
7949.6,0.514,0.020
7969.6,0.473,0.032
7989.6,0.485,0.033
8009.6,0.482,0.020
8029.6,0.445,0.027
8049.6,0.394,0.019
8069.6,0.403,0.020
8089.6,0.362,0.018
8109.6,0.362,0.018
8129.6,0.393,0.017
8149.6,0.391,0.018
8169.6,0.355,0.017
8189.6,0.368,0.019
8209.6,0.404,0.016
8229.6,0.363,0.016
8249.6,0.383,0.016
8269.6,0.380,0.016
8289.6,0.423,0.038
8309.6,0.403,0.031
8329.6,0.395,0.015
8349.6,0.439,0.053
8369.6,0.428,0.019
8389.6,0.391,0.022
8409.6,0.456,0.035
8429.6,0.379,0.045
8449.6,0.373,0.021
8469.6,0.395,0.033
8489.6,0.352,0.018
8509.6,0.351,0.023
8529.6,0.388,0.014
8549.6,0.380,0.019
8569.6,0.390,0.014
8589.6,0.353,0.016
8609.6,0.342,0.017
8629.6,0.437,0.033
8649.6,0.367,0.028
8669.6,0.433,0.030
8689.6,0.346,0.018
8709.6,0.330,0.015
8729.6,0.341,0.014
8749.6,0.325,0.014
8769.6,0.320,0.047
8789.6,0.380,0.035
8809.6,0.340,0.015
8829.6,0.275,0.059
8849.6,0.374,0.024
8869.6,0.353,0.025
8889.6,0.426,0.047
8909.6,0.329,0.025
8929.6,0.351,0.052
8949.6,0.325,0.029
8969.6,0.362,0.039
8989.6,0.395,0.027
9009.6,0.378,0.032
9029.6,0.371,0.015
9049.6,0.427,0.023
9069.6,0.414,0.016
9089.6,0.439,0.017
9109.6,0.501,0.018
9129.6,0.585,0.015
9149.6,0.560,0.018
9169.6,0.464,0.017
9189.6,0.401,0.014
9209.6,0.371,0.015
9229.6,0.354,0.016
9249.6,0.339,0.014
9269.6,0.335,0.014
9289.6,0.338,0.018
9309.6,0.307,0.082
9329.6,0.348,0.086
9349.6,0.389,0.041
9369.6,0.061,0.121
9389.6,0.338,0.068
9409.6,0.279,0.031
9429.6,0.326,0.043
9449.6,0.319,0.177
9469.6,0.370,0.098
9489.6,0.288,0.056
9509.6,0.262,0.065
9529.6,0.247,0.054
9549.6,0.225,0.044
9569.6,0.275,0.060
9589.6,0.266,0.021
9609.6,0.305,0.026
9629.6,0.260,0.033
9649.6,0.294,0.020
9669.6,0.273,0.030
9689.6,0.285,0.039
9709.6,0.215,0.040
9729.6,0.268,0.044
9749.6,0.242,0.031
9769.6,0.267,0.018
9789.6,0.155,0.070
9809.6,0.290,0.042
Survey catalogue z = 3.791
